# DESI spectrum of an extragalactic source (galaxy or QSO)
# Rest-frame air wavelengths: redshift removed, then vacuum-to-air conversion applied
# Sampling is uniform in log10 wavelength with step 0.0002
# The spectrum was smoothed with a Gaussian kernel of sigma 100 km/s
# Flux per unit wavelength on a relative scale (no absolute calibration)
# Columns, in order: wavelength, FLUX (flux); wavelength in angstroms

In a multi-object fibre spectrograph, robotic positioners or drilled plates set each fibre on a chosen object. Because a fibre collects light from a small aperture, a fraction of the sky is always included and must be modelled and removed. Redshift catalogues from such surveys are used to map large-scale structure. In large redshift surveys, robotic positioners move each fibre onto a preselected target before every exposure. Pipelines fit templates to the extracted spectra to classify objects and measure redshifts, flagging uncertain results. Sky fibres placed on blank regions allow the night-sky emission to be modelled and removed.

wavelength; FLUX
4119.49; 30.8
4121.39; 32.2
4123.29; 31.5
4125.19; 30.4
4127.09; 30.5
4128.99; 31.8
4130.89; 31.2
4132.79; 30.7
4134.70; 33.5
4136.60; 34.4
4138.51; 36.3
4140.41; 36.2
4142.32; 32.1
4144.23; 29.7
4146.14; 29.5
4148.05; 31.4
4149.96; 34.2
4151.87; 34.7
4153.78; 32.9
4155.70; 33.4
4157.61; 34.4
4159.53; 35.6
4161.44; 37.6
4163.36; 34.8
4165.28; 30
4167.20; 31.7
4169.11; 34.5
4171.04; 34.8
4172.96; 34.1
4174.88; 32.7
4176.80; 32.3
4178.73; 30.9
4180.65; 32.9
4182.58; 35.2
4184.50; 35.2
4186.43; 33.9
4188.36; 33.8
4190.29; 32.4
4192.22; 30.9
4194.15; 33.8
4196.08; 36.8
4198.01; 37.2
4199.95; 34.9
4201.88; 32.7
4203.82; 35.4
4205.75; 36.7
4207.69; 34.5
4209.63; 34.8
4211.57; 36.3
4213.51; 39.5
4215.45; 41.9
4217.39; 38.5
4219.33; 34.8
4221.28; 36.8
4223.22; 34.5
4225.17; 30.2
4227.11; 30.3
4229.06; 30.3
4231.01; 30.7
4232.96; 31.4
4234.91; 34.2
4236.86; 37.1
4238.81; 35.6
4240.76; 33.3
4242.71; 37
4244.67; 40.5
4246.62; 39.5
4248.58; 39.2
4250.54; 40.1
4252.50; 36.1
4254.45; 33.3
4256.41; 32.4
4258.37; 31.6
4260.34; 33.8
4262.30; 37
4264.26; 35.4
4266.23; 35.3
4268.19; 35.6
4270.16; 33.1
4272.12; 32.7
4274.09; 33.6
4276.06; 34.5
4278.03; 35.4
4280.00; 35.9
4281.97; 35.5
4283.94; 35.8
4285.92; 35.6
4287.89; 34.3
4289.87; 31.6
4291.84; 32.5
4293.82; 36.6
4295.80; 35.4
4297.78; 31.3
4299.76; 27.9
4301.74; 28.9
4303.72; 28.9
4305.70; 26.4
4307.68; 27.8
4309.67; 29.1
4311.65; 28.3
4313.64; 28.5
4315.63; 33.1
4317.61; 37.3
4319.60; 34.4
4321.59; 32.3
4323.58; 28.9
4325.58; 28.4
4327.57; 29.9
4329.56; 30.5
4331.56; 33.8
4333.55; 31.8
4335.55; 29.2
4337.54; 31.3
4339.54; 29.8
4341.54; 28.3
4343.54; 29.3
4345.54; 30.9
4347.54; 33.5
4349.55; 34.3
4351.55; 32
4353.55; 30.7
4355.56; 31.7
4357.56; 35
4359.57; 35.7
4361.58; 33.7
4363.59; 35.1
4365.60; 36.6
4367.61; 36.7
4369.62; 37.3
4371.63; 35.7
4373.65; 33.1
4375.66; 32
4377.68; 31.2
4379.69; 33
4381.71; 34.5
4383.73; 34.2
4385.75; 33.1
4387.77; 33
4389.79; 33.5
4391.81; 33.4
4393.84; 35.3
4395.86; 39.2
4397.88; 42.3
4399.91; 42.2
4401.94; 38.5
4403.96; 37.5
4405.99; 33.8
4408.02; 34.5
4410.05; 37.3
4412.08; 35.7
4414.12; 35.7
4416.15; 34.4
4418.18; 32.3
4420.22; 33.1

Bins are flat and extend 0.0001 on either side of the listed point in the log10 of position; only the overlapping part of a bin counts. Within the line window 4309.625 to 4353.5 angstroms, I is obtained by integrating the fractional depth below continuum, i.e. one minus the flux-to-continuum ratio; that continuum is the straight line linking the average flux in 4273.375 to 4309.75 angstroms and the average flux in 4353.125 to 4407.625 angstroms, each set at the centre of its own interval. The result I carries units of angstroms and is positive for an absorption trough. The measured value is 3.32 angstroms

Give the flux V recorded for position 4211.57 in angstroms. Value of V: 36.3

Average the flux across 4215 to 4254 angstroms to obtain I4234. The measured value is 35.5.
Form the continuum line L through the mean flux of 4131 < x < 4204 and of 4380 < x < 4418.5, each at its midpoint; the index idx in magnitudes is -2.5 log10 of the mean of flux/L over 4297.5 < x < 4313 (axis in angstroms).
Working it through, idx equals 0.22 mag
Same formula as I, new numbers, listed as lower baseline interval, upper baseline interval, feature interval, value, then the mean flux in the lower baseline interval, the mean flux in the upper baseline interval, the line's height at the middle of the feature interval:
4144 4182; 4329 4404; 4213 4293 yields -3.6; 33.2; 33.9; 33.5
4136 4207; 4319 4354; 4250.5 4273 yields -1.5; 33.8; 31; 32.3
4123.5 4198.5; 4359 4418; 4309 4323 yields 1.2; 33.3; 35.4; 34.7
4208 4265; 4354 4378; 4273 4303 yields 1.2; 35.4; 34.5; 35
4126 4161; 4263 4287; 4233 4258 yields -1.3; 33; 34.9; 34.5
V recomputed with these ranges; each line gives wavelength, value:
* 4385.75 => 33.1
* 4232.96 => 31.4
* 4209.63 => 34.8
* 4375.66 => 32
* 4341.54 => 28.3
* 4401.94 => 38.5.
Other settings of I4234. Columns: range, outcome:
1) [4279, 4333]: 31.8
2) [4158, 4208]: 34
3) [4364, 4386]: 34.4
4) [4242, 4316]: 33.6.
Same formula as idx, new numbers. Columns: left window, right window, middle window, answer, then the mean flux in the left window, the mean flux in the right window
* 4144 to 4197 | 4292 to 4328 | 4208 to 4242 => -0.08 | 33.4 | 30.8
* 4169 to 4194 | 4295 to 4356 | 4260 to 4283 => -0.10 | 33.3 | 30.8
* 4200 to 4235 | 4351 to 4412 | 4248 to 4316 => 0.05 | 34.7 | 35.1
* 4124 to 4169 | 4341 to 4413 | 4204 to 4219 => -0.12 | 32.9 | 34.6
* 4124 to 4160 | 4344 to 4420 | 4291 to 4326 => 0.11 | 32.7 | 34.8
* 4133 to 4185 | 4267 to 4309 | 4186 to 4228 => -0.06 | 33.5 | 32.8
